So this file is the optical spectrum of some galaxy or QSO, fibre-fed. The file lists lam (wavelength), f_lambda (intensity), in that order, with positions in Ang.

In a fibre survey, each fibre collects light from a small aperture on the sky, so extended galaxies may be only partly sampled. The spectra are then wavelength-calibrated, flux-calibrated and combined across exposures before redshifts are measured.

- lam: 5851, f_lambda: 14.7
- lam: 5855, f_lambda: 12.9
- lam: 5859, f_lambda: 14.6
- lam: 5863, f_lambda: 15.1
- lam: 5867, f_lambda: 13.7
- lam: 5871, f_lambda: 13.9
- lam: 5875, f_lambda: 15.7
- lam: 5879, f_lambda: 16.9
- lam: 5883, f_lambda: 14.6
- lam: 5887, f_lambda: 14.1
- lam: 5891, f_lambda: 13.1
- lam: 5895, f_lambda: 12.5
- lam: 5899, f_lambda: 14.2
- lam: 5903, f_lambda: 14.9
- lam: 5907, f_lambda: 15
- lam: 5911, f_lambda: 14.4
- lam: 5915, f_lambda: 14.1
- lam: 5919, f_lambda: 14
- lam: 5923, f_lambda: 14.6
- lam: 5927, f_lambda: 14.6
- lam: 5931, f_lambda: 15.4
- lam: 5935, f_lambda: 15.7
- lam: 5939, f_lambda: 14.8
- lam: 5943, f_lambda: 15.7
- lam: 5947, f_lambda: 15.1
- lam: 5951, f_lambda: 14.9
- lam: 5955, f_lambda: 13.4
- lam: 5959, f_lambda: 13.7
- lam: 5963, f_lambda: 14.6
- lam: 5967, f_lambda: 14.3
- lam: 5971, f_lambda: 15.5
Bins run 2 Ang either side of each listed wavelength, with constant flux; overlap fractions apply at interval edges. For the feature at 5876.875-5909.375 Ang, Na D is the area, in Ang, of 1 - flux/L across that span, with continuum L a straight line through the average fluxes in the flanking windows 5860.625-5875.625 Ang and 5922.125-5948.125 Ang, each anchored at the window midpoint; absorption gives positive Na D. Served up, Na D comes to 0.7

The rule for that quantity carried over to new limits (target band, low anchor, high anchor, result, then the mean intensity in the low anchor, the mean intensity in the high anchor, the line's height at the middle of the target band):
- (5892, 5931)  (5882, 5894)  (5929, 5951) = 0.5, 13.8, 15.3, 14.5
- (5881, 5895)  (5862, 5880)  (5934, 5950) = 1.2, 15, 15.3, 15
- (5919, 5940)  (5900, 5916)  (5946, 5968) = -0.7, 14.6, 14.3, 14.5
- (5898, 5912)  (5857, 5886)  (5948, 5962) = -0.1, 14.9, 14.1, 14.6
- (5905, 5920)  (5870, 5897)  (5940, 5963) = 0.1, 14.4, 14.6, 14.5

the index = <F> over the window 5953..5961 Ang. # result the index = 13.6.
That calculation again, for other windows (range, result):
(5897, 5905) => 14.6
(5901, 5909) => 14.9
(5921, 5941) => 15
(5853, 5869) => 14.1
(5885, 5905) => 13.8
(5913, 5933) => 14.5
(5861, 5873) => 14.2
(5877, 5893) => 14.7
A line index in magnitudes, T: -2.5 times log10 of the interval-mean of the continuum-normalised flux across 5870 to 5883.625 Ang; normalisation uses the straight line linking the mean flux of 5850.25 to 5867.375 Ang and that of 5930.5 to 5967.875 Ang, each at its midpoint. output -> -0.08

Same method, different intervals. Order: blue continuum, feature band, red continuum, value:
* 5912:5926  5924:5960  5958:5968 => -0.04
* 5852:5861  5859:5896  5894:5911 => -0.03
